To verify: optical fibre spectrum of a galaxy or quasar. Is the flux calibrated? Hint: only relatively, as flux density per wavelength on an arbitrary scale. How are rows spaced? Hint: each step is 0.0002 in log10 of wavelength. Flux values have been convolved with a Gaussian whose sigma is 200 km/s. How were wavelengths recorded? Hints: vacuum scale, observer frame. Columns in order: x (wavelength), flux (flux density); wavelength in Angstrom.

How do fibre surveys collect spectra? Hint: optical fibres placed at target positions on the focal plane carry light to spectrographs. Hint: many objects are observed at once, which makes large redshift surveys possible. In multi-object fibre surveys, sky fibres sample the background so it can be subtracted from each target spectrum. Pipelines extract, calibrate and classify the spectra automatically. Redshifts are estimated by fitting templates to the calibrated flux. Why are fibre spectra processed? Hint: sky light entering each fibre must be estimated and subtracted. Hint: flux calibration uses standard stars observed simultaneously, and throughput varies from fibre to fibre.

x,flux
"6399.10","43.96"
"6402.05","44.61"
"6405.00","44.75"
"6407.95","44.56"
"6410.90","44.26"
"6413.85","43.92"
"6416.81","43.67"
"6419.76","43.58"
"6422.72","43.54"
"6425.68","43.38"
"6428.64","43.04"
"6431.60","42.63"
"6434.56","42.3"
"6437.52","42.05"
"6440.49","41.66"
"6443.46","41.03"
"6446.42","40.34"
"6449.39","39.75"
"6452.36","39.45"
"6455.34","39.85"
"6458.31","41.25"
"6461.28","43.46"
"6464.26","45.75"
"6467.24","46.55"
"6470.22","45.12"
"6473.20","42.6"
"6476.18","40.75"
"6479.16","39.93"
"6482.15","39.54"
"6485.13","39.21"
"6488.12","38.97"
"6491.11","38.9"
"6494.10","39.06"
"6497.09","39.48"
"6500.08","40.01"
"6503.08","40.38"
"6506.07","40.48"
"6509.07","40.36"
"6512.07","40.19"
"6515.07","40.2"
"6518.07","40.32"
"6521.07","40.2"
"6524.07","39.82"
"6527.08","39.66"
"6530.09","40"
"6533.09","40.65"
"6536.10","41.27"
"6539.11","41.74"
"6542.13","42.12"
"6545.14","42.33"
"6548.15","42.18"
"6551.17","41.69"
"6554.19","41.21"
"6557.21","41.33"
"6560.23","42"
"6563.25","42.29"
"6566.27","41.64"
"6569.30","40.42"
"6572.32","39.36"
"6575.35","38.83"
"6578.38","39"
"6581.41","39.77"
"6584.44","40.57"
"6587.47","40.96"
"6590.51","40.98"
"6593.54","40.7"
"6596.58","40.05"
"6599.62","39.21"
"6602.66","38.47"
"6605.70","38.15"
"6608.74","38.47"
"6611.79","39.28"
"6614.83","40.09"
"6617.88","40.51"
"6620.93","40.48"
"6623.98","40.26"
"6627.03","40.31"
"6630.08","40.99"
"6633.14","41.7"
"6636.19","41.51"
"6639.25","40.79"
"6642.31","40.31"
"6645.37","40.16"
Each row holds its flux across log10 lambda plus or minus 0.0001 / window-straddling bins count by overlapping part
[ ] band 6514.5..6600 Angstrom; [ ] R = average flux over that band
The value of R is 40.7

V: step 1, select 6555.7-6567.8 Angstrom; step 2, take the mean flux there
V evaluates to 41.8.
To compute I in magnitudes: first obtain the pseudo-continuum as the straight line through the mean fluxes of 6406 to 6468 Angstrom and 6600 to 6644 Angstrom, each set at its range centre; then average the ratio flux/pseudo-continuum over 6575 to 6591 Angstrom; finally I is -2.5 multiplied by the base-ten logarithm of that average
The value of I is 0.02 mag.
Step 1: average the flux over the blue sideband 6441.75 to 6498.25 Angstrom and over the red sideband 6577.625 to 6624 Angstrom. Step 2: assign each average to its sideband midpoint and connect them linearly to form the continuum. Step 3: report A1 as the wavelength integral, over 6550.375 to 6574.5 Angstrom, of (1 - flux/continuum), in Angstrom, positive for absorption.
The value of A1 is -0.6 Angstrom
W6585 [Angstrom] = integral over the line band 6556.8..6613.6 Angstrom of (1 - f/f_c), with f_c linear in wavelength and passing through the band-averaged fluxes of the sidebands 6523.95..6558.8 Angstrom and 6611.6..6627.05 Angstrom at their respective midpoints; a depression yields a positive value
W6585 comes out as 0.85 Angstrom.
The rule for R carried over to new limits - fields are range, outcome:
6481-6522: 39.8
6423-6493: 41.6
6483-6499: 39.2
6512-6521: 40.3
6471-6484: 40.9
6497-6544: 40.5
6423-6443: 42.5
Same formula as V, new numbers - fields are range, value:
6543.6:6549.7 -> 42.3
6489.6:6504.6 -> 39.6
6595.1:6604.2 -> 39.2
